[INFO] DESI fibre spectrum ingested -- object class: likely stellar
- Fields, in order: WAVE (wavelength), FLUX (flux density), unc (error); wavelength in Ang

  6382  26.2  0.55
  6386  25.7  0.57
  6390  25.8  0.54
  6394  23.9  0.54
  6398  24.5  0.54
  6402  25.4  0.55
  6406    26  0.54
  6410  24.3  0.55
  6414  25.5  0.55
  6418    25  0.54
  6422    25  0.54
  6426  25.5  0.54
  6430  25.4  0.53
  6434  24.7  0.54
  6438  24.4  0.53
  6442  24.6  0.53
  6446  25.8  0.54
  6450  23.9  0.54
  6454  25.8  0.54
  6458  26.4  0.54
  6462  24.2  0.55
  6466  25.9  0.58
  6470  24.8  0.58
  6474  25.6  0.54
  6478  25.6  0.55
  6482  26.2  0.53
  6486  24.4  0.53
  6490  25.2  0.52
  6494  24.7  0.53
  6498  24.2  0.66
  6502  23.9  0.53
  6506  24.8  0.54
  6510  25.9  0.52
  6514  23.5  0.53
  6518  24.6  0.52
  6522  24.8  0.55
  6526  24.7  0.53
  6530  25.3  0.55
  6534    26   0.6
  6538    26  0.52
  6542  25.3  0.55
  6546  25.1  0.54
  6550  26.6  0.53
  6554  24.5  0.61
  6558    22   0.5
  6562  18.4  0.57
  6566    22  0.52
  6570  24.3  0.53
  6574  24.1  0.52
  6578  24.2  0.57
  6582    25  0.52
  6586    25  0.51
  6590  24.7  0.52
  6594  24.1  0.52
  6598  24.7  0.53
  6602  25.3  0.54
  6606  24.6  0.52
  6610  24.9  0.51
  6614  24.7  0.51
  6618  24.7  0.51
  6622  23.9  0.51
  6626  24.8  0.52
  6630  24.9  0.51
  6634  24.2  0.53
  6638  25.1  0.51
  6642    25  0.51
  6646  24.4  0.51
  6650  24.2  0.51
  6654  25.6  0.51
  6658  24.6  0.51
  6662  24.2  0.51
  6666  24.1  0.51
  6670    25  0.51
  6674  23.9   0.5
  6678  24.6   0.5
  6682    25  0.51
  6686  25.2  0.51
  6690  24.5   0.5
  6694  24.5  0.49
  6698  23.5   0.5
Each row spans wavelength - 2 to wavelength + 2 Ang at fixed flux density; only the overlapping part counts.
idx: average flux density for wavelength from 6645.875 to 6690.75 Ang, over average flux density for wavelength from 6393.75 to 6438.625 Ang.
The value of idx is 0.98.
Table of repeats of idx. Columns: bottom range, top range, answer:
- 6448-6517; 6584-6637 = 0.99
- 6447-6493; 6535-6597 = 0.95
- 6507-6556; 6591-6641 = 0.98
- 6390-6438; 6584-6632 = 0.99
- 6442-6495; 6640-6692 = 0.98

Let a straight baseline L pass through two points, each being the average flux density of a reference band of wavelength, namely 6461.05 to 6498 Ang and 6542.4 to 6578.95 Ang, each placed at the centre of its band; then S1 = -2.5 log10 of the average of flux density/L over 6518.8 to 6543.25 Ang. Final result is -0.05 mag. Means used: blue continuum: 25.2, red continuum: 23.5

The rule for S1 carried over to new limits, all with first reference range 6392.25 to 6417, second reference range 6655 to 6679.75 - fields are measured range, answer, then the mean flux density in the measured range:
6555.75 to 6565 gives 0.20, 20.5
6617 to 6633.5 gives 0.00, 24.5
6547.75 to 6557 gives -0.02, 25.2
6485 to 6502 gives 0.01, 24.6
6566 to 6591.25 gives 0.01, 24.3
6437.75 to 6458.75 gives -0.01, 25.1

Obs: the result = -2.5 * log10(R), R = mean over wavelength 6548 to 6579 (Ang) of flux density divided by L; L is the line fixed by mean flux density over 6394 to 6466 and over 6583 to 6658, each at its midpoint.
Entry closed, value 0.072 mag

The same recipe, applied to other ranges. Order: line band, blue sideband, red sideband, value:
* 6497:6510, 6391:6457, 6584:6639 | 0.014 mag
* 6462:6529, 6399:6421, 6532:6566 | -0.017 mag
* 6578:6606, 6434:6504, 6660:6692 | 0.000 mag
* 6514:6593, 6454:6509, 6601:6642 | 0.026 mag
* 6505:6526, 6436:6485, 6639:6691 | 0.016 mag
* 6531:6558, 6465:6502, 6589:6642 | -0.018 mag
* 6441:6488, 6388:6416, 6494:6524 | -0.023 mag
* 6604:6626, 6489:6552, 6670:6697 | 0.009 mag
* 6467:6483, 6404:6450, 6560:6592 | -0.043 mag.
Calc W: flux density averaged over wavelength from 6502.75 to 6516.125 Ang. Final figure 24.7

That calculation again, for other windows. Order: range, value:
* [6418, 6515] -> 25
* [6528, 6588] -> 24.3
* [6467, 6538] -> 25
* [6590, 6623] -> 24.6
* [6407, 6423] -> 25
